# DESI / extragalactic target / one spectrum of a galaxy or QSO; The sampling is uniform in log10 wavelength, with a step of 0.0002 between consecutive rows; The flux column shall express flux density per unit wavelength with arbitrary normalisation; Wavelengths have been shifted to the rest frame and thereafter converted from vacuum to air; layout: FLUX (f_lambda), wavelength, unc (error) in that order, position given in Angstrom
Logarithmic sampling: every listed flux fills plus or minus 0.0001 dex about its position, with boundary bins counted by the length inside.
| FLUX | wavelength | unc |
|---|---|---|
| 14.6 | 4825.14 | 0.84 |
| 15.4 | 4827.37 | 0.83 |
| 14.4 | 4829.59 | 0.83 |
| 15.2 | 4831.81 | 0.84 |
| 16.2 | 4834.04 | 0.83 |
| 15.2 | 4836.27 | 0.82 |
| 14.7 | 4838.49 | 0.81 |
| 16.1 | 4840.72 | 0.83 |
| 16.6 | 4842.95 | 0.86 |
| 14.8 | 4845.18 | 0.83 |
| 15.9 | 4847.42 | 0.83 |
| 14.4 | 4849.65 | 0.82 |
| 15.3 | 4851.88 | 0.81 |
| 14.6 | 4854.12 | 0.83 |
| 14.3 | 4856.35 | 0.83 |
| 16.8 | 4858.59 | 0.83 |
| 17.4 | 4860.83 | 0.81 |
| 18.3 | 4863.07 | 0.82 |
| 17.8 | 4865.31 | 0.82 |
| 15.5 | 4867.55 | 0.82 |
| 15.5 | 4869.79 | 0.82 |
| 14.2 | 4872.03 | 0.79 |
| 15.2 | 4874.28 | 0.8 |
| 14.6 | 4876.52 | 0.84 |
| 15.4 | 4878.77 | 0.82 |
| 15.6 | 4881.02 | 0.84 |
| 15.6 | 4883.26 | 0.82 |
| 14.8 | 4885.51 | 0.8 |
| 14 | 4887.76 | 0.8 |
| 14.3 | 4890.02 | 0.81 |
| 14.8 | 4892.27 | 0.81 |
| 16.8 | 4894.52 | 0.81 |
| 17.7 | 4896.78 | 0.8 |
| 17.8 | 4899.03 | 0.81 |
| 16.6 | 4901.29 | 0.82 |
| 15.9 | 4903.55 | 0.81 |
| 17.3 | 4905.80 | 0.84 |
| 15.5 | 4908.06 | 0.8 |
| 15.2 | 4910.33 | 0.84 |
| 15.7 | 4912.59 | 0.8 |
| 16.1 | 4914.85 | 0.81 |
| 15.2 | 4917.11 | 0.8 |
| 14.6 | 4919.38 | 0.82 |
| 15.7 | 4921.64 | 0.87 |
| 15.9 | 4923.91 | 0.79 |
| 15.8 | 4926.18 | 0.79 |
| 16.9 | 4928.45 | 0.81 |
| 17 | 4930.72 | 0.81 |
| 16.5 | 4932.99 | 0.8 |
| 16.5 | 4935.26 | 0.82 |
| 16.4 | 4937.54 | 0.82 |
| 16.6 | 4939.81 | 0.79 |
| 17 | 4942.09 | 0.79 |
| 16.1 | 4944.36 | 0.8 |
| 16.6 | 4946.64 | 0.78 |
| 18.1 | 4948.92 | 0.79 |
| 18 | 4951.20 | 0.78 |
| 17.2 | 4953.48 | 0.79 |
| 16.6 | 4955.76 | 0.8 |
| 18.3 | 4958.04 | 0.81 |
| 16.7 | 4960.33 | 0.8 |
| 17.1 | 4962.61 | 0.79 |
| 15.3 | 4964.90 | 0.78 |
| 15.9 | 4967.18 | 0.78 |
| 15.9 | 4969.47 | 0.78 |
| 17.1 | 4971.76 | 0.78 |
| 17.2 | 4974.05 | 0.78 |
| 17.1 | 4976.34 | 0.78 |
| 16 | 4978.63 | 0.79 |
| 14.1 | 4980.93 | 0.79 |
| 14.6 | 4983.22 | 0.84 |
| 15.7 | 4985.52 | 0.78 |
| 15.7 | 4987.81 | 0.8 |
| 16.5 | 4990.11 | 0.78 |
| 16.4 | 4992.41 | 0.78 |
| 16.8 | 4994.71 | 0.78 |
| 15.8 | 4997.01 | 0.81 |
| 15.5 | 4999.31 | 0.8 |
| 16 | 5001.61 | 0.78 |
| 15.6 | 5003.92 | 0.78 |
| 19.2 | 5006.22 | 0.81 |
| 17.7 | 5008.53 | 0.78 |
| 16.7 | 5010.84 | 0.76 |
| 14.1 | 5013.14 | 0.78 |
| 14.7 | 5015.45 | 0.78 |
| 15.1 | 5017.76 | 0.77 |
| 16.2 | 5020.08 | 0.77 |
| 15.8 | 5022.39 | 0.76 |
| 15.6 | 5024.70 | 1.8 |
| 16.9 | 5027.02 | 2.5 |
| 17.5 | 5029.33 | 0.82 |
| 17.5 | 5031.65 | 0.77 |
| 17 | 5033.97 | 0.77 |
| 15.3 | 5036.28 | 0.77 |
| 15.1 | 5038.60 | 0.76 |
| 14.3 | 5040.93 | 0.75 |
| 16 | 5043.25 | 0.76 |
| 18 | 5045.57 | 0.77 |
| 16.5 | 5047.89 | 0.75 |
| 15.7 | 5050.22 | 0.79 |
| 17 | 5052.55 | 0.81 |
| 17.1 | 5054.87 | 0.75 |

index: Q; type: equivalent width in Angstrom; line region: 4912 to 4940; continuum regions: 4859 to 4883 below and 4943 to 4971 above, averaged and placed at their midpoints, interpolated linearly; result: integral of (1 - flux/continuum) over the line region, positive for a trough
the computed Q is 0.8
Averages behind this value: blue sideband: 16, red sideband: 16.8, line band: 16.1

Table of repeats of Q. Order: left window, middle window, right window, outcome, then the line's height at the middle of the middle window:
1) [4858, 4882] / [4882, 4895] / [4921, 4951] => 0.97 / 16.2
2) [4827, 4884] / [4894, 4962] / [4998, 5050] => -3.02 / 15.8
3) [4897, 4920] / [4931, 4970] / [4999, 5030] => -1.56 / 16.1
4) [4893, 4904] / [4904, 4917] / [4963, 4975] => 0.73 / 16.8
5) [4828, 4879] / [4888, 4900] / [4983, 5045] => -0.29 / 15.7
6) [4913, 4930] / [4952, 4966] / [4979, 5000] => -1.04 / 15.7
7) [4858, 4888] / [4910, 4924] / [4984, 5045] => 0.37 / 15.9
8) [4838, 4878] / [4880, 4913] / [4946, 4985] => 0.31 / 16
